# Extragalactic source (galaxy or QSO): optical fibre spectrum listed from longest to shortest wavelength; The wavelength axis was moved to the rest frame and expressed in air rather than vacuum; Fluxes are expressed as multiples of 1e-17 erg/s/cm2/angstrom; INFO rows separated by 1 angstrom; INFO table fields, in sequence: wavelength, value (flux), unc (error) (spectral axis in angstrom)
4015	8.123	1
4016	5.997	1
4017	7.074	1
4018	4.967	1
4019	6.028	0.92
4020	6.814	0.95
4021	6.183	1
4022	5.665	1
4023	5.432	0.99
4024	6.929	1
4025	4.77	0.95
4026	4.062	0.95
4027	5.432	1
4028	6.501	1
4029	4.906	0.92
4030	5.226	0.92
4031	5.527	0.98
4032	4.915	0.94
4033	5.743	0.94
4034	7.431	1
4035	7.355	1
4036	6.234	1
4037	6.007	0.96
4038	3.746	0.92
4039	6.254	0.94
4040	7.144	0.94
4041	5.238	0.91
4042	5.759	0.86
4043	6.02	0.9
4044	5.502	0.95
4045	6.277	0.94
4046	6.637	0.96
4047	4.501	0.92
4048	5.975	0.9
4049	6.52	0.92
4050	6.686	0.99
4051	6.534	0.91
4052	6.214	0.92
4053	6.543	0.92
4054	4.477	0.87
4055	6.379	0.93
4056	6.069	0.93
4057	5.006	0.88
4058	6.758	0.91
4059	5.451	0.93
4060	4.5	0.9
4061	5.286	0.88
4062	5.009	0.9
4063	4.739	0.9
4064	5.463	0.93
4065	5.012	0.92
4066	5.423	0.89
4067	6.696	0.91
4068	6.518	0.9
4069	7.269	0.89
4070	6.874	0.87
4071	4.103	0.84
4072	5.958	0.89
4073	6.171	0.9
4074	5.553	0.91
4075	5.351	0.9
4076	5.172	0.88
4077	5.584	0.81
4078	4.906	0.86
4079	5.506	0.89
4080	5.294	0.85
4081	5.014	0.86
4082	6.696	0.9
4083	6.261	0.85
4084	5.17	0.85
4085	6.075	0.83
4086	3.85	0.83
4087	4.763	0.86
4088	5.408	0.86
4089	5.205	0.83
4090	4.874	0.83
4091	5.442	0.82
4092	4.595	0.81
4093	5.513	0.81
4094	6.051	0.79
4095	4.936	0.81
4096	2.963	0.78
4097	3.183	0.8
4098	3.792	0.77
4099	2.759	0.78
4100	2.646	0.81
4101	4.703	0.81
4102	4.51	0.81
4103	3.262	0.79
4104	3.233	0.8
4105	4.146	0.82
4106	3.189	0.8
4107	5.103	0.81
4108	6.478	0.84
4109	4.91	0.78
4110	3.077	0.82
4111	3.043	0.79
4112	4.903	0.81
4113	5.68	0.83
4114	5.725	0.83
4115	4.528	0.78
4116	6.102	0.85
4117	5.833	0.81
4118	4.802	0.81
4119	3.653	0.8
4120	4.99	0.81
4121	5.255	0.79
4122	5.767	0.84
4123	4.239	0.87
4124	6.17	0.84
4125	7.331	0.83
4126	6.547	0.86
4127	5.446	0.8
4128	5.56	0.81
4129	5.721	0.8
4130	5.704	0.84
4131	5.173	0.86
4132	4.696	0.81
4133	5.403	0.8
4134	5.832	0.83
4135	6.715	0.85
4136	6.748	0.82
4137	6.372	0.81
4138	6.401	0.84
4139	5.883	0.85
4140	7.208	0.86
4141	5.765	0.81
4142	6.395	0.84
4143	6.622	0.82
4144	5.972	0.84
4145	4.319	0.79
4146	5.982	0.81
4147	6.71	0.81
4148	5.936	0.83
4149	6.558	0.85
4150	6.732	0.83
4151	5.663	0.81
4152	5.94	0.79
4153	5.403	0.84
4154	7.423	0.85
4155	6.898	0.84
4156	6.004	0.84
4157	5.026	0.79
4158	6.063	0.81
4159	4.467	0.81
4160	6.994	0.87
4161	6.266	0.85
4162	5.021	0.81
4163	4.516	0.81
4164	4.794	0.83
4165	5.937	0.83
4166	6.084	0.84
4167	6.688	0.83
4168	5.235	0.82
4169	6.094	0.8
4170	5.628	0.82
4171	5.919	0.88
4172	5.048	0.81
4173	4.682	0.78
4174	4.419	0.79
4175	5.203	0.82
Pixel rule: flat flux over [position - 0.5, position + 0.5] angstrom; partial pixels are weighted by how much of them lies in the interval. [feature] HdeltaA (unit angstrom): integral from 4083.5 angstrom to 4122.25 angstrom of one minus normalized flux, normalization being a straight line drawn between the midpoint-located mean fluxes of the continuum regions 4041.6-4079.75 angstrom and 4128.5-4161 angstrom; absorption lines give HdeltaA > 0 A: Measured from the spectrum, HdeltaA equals 8.4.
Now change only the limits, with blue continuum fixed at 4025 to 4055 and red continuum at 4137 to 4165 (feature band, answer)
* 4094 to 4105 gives 4.04 angstrom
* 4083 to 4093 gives 1.30 angstrom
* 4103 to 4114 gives 2.84 angstrom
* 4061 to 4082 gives 0.97 angstrom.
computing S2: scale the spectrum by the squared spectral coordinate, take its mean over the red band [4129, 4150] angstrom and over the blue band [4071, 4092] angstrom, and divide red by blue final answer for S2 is 1.16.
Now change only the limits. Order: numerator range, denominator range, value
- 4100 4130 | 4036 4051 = 0.87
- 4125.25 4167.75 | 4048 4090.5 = 1.10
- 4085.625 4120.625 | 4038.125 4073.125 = 0.79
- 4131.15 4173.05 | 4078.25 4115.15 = 1.30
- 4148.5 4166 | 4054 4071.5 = 1.09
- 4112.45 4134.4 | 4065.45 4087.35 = 0.99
